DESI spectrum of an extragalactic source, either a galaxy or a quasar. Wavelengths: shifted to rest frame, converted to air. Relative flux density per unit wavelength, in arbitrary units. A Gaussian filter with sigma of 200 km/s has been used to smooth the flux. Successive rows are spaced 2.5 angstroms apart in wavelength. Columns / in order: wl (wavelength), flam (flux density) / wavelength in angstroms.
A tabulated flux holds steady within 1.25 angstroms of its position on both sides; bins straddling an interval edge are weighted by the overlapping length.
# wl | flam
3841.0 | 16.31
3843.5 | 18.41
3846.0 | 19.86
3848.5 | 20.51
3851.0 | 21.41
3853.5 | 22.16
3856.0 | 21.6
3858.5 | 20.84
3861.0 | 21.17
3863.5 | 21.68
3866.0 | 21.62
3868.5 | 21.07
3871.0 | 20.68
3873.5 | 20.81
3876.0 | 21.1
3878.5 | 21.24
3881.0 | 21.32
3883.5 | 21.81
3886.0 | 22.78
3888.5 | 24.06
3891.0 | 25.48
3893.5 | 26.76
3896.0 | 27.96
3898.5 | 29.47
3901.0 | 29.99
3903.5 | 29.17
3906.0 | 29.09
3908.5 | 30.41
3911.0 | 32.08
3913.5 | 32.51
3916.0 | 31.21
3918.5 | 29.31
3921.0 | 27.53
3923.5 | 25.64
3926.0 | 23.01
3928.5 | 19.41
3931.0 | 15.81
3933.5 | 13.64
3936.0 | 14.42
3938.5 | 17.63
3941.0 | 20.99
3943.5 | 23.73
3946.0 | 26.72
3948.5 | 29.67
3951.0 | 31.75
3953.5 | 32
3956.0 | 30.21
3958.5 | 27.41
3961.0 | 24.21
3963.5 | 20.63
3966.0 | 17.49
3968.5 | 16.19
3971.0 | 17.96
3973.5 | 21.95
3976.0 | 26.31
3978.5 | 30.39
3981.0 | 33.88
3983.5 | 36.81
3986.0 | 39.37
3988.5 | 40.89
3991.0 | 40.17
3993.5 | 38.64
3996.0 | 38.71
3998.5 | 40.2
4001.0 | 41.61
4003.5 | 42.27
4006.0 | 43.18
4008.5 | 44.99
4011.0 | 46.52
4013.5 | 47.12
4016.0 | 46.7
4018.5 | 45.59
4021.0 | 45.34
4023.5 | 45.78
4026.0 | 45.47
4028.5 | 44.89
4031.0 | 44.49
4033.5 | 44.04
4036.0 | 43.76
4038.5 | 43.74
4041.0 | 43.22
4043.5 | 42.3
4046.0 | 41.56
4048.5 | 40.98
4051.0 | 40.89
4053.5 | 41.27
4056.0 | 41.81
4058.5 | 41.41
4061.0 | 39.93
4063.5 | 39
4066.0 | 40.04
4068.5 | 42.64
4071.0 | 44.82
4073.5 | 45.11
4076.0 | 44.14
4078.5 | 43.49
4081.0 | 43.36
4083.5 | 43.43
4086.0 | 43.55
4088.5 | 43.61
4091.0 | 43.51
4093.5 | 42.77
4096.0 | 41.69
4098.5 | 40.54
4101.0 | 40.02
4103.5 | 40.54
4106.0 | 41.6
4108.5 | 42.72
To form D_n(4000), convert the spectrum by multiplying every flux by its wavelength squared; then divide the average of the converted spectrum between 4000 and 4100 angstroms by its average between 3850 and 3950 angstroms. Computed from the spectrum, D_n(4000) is 1.9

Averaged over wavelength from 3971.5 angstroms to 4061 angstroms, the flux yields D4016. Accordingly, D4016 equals 40.8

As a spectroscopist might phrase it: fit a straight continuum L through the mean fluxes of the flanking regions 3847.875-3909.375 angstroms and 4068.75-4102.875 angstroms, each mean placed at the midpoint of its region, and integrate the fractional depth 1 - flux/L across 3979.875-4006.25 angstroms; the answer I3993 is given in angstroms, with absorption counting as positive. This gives -3.89 angstroms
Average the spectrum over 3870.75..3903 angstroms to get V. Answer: 24.3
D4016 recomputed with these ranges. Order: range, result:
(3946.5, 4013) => 32.9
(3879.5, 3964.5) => 25.5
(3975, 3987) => 33.4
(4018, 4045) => 44.4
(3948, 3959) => 30.4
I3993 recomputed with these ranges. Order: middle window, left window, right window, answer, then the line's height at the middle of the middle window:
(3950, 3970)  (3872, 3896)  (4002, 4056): 5.3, 34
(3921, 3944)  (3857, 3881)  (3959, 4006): 6.3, 27.1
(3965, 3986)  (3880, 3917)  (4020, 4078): 5.6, 35.4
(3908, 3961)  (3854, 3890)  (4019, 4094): 6.1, 28.9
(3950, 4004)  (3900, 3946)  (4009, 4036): 7.7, 36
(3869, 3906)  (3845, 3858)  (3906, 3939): -2.8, 22.8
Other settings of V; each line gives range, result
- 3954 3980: 23.6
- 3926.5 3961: 23.4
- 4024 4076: 42.7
